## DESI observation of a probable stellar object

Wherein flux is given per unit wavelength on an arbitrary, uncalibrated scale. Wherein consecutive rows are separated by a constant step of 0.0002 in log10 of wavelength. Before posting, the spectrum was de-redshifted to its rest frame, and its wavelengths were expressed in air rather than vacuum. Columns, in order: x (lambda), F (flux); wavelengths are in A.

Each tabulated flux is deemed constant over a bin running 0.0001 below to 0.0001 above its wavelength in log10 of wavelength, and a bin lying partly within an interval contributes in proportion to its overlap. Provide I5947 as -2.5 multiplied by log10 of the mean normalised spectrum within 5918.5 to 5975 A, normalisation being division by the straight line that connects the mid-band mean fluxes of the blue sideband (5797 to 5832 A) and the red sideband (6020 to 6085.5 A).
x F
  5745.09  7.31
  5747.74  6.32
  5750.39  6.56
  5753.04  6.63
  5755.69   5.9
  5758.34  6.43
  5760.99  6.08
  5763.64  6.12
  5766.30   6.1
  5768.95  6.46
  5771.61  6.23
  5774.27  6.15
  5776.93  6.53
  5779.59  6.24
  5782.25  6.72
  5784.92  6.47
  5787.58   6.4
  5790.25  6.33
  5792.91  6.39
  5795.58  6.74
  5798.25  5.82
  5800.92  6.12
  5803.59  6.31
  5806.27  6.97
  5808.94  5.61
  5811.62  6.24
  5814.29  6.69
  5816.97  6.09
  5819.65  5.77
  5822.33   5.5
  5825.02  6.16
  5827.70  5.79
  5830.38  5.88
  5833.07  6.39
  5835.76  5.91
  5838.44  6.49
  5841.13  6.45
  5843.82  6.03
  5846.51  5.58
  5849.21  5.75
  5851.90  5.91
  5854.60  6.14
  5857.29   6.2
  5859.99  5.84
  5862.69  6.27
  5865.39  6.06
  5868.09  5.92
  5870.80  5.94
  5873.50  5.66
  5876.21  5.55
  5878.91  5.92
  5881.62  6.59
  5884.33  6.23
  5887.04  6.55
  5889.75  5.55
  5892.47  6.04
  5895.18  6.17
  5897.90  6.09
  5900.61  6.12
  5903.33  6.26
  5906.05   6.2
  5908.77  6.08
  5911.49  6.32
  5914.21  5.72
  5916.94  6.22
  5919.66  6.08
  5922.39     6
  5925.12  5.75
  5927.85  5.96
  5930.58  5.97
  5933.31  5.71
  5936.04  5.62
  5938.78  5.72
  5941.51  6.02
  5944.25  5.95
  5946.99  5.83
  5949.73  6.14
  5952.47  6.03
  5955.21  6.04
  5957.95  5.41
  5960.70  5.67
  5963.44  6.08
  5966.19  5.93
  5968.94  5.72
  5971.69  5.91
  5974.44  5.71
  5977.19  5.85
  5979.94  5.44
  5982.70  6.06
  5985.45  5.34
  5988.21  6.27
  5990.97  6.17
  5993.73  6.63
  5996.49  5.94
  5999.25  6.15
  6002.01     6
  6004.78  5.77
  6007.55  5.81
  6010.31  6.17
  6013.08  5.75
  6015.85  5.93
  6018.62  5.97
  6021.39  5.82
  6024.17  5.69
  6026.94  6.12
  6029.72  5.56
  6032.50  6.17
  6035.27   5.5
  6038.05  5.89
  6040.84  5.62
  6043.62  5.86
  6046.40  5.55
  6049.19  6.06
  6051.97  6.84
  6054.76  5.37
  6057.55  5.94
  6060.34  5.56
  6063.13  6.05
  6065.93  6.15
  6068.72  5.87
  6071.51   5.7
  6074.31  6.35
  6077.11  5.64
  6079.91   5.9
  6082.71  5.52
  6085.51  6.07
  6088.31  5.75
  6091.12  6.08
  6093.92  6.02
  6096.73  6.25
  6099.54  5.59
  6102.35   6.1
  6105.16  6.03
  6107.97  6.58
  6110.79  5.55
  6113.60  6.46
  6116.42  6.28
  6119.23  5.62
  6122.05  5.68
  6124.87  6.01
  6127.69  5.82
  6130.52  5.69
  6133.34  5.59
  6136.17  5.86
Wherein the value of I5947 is 0.02 mag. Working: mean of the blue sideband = 6.08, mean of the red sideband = 5.86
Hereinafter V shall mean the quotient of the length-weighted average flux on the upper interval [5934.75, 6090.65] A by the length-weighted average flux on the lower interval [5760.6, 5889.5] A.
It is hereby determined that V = 1.0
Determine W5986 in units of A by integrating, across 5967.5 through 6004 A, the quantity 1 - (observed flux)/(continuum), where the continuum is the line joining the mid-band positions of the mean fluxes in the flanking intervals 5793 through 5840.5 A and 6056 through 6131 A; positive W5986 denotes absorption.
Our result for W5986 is 0.5 A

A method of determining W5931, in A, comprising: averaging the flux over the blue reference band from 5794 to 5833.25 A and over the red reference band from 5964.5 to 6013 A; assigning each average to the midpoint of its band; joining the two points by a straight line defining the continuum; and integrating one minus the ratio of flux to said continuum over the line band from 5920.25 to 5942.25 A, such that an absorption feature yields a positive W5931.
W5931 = 0.5 A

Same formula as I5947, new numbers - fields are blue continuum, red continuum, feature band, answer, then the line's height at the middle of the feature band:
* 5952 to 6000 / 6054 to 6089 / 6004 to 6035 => 0.00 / 5.88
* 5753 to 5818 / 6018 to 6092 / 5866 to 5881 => 0.06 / 6.16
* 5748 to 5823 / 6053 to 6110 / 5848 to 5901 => 0.03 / 6.17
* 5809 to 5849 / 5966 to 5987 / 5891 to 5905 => -0.04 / 5.9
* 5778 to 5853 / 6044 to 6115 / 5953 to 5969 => 0.04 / 6.05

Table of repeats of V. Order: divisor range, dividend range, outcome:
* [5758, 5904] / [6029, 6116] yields 0.97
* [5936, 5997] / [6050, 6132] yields 1.01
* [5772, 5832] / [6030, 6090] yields 0.94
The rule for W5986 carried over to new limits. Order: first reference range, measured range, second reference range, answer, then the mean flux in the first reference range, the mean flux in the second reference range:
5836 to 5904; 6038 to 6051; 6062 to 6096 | 0.3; 6.05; 5.93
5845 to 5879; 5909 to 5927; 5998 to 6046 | -0.4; 5.9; 5.86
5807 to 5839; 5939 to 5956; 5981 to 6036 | 0.0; 6.05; 5.94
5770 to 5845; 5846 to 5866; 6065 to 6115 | 0.7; 6.23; 5.98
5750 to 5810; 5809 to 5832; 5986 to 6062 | 0.9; 6.32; 5.92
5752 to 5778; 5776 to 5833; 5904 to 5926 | -0.2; 6.26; 6.06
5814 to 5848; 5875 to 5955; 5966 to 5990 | -1.5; 6.03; 5.8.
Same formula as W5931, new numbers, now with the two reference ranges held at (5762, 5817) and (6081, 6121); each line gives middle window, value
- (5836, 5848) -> 0.30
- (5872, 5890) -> 0.55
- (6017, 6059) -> 1.34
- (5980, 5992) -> 0.43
